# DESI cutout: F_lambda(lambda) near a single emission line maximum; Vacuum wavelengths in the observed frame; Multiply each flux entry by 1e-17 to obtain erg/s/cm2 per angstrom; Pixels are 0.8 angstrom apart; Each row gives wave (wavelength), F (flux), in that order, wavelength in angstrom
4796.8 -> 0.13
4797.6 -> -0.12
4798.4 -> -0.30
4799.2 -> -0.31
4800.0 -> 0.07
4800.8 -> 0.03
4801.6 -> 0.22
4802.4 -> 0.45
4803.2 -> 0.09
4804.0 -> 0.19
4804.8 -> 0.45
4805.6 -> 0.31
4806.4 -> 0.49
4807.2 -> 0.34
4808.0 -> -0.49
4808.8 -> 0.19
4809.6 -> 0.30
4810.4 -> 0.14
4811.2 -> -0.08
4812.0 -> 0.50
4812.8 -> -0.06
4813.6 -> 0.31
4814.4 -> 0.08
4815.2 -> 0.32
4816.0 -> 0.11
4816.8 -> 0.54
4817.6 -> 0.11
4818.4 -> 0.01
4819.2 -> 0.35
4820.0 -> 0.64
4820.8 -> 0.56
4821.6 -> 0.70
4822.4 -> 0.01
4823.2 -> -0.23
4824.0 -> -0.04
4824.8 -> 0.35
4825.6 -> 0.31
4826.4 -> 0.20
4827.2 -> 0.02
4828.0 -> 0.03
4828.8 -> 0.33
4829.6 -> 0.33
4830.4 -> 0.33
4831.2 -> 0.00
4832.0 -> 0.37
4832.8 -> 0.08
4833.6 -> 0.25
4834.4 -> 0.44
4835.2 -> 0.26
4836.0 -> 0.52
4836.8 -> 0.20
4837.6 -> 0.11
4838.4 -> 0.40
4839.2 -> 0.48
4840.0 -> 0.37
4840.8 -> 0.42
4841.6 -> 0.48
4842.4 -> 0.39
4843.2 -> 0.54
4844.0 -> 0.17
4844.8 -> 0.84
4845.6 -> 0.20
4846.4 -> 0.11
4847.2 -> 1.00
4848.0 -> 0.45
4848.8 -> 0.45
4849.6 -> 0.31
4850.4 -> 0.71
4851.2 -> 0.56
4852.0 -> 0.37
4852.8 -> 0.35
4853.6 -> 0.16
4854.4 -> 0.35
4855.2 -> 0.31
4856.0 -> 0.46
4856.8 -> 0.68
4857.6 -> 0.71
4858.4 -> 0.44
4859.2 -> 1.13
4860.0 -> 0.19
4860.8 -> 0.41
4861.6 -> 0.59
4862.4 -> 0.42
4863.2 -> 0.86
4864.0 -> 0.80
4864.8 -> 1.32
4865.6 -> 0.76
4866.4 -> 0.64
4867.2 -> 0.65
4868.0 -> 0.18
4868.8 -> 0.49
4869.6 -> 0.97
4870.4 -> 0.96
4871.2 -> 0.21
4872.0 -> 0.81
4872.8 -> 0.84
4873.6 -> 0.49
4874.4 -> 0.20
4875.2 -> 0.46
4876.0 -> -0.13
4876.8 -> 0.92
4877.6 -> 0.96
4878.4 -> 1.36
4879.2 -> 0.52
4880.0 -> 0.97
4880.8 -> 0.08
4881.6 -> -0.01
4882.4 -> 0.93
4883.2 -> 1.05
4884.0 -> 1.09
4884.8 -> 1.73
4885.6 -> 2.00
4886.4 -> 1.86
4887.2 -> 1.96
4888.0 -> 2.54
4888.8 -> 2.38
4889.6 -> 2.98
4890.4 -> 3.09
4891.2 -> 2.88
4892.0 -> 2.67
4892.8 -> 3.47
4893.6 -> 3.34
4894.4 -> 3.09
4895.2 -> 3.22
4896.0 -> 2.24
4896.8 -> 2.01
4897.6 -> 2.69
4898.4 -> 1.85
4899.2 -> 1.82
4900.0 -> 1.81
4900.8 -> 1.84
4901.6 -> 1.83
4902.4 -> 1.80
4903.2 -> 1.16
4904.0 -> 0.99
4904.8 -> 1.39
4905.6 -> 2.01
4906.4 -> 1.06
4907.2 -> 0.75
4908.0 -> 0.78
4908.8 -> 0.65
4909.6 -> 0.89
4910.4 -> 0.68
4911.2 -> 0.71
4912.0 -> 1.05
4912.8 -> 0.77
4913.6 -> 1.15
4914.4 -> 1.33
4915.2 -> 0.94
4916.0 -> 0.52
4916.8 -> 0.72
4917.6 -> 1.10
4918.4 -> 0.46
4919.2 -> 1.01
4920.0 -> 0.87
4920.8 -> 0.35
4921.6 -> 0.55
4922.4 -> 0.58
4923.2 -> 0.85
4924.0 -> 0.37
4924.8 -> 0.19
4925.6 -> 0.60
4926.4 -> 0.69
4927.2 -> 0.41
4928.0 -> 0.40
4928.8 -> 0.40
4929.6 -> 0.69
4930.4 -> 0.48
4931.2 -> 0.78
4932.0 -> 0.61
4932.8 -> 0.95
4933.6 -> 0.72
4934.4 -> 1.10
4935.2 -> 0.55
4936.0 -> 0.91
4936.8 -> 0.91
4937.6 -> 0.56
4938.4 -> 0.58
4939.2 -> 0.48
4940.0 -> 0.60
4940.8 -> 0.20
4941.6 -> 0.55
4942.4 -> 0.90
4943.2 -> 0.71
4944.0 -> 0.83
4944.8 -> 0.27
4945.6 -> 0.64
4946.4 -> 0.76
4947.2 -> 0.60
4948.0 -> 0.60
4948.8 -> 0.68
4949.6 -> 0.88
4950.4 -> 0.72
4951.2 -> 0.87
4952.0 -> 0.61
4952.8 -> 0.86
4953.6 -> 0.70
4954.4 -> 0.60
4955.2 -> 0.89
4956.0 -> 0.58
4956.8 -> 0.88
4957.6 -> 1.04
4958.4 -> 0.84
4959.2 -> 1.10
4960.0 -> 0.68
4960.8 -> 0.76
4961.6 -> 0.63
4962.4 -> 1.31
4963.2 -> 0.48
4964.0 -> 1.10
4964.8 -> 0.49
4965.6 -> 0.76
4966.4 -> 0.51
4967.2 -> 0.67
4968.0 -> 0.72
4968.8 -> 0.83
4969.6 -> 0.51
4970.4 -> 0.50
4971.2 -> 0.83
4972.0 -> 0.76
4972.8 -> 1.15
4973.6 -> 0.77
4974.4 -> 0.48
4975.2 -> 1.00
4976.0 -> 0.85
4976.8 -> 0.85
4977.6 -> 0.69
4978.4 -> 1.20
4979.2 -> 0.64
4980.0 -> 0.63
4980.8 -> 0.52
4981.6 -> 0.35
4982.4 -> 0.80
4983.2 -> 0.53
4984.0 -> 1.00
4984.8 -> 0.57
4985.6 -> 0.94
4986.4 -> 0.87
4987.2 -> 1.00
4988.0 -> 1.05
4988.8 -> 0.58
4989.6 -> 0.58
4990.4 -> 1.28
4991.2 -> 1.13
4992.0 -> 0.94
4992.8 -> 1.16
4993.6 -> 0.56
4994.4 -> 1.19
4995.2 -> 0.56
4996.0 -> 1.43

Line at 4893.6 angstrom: Lyman alpha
